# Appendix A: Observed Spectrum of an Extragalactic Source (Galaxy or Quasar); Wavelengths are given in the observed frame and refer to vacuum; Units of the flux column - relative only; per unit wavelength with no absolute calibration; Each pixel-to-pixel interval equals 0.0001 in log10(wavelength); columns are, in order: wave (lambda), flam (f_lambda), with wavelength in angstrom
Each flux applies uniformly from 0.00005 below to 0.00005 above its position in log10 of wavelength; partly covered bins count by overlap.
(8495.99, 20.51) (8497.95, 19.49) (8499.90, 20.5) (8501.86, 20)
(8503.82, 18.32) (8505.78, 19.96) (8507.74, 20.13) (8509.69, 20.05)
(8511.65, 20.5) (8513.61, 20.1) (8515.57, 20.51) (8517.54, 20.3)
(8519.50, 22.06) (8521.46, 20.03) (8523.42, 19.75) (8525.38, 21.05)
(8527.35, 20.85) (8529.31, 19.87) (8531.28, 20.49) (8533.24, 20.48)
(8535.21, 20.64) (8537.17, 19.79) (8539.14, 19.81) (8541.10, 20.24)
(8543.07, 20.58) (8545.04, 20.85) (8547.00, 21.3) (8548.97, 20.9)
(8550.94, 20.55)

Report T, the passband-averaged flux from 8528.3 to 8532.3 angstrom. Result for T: 20.2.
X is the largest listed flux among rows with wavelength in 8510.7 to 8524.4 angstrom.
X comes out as 22.06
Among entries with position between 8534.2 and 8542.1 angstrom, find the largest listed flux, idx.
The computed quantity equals 20.64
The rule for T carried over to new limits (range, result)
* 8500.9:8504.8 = 19.1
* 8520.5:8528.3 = 20.4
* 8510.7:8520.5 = 20.7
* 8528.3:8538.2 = 20.3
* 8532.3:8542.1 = 20.2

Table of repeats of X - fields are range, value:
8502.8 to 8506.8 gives 19.96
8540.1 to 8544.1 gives 20.58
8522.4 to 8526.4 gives 21.05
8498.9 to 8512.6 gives 20.5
